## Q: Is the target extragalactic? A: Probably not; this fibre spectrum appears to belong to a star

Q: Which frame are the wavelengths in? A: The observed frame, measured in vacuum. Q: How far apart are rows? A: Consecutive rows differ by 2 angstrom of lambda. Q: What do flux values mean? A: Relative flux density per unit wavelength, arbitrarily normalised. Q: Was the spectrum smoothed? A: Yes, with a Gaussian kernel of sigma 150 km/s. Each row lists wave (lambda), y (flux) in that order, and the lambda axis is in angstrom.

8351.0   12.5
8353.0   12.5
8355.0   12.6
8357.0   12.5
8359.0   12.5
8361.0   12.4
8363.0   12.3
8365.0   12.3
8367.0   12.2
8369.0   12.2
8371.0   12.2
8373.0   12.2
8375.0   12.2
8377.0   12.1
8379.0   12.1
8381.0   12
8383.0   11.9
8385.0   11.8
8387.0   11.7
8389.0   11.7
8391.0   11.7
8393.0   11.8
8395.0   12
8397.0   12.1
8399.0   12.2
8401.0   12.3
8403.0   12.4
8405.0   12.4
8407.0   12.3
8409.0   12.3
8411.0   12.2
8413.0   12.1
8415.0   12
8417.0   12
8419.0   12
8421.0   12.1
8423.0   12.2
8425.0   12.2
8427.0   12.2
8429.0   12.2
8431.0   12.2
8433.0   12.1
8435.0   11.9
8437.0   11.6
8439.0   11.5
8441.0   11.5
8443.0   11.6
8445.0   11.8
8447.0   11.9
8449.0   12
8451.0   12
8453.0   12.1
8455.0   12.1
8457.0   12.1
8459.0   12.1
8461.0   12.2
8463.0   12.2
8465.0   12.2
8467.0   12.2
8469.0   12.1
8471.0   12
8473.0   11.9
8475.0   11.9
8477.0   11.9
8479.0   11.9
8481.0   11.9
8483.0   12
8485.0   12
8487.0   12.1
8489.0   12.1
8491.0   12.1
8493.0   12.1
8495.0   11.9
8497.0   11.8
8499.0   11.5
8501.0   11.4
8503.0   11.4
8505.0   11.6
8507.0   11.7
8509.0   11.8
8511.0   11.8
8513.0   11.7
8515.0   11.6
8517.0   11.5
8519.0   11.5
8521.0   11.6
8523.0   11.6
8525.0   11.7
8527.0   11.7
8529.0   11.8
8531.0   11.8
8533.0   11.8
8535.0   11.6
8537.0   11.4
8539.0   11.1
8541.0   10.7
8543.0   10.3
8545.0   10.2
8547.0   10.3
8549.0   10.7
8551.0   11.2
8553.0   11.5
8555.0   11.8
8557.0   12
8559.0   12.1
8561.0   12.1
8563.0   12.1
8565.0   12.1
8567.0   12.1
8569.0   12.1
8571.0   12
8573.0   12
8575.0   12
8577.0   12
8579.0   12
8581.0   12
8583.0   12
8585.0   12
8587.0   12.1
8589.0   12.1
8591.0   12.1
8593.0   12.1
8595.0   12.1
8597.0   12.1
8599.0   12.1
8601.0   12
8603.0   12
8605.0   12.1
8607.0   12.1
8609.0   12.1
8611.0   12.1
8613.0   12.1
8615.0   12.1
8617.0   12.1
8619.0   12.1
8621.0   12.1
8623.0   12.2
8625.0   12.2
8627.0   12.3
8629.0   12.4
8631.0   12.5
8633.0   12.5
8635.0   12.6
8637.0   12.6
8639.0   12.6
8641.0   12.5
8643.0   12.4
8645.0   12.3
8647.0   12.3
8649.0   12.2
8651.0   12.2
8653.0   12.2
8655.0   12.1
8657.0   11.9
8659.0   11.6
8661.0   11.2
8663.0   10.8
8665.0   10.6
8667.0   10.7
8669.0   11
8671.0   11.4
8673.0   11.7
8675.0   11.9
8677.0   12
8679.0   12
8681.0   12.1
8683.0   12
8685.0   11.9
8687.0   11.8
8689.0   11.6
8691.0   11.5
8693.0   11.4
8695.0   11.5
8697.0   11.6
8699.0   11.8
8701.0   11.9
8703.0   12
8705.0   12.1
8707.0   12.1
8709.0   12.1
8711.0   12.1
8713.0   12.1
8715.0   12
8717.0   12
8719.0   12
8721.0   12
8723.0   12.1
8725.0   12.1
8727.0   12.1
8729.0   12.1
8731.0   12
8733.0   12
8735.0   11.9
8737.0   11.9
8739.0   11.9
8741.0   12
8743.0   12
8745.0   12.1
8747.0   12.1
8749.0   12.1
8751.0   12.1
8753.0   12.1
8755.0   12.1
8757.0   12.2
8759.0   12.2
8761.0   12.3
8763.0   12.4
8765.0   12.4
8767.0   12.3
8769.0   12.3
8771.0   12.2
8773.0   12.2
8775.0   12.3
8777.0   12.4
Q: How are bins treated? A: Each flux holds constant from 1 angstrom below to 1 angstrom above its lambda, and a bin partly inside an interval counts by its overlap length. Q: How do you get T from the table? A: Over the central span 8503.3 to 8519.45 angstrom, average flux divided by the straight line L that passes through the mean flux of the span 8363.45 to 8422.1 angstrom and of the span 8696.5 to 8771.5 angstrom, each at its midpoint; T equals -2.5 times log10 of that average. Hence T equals 0.04 mag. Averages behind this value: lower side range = 12.1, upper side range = 12.1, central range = 11.6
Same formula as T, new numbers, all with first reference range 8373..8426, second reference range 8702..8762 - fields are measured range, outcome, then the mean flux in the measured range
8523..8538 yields 0.036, 11.7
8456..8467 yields -0.008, 12.2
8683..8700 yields 0.037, 11.7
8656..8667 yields 0.083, 11.2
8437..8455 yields 0.024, 11.8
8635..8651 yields -0.031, 12.4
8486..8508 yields 0.025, 11.8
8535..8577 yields 0.052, 11.5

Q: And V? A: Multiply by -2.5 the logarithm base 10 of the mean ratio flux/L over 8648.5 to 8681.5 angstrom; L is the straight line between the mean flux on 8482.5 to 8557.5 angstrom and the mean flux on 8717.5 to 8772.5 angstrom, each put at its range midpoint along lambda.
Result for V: 0.03 mag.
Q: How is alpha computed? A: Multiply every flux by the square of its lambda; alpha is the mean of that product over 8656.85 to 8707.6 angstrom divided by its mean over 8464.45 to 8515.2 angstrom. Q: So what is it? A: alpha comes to 1.0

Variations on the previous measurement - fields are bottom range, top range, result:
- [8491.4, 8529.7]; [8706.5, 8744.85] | 1.08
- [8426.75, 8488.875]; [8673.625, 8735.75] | 1.05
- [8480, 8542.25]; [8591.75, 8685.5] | 1.06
